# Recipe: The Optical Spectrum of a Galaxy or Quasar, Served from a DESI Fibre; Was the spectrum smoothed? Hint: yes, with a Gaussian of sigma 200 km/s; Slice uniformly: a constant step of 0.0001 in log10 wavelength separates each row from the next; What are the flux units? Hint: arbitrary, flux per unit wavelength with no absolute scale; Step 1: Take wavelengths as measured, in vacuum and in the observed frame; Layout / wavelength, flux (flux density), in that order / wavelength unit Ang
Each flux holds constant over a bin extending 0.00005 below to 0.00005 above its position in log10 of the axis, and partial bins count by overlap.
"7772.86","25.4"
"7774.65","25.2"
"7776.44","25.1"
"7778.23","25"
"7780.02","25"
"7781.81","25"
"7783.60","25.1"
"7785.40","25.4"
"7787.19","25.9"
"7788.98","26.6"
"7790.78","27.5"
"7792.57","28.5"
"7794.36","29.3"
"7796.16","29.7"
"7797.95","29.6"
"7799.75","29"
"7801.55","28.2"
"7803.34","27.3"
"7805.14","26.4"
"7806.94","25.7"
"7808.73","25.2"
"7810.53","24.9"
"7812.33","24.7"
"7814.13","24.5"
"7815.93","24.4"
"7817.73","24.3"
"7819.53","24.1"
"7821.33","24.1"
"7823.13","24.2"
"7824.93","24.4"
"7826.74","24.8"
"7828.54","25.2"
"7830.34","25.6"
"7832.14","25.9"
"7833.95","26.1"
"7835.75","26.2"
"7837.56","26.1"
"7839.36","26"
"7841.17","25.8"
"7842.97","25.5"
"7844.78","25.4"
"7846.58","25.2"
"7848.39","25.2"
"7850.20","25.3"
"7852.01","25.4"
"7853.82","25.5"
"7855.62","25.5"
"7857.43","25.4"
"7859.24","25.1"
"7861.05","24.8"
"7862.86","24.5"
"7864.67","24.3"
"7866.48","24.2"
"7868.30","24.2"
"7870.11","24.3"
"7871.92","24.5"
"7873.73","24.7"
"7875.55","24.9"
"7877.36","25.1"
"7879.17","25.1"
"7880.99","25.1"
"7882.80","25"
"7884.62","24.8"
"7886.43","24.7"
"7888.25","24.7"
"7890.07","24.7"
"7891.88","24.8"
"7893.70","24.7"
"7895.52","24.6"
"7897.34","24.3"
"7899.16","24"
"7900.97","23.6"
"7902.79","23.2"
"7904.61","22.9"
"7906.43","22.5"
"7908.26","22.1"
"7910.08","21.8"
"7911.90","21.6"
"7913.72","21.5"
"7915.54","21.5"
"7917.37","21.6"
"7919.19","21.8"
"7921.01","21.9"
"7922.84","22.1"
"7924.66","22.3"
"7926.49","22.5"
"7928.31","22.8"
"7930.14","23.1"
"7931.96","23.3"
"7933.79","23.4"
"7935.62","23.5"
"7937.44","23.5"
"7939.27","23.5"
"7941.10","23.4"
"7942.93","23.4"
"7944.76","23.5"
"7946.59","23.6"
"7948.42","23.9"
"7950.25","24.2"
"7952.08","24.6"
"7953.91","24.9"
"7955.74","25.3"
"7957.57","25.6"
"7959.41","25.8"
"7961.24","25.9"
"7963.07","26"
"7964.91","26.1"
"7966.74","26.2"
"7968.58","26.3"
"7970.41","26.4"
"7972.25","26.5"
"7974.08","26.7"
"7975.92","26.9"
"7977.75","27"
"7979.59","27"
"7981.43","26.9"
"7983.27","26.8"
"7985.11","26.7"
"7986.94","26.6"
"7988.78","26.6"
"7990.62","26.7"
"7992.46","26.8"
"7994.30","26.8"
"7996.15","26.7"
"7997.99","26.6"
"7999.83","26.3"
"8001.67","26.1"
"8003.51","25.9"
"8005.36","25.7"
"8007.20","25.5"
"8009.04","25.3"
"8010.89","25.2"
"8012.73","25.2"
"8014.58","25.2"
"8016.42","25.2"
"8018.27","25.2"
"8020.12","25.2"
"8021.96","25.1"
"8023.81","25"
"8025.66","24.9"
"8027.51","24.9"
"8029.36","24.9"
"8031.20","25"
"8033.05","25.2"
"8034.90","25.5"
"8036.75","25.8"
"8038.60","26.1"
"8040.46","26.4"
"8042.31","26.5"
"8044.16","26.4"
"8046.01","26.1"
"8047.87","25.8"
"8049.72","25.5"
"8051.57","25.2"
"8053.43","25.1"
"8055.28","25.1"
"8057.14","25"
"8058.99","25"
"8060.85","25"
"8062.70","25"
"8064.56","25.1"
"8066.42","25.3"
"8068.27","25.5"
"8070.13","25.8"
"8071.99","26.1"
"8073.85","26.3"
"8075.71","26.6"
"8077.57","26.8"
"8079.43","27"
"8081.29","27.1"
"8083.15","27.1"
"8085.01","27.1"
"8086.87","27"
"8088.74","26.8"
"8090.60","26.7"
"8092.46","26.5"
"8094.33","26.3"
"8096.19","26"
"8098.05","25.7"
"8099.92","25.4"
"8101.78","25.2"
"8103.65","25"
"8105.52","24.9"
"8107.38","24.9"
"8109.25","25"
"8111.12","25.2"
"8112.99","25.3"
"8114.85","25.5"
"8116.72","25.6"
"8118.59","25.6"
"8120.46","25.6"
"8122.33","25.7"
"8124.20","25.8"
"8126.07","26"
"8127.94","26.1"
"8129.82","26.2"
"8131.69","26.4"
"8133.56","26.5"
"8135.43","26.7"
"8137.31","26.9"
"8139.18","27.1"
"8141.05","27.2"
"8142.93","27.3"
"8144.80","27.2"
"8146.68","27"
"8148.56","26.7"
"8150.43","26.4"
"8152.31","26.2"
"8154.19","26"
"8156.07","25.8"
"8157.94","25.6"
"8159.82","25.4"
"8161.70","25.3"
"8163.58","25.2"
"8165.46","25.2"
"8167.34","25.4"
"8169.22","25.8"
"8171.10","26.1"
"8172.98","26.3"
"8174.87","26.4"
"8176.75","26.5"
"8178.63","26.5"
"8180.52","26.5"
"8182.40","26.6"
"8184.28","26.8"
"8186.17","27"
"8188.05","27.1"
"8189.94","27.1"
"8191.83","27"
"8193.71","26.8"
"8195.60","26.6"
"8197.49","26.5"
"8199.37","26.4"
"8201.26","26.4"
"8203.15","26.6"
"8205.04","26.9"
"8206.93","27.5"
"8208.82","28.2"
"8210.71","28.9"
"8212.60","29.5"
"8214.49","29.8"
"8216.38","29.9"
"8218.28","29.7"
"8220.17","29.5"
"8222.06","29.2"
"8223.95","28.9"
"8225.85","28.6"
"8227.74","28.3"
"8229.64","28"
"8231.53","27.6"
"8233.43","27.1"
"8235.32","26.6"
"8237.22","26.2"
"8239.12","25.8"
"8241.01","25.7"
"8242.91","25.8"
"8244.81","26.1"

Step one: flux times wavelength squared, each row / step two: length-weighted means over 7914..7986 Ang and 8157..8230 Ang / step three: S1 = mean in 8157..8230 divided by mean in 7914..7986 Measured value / 1.18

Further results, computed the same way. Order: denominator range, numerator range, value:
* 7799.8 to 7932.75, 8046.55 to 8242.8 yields 1.16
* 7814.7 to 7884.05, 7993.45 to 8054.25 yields 1.07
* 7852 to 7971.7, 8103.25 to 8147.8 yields 1.14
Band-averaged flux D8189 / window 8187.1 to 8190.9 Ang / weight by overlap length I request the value 27.1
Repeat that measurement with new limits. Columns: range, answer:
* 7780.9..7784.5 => 25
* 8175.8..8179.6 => 26.5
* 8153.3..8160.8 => 25.7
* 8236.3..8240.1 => 26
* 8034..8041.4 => 25.9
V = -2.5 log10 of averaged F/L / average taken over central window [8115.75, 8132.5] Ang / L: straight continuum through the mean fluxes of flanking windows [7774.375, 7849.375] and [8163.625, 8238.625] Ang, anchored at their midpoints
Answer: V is 0.047 mag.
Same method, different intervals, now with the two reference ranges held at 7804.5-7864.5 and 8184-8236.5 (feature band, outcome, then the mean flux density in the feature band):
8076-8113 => 0.04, 26.1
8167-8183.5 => 0.05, 26.3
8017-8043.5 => 0.05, 25.4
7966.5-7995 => -0.02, 26.7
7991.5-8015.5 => 0.02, 25.9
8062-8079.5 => 0.04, 25.9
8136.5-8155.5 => 0.02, 26.8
